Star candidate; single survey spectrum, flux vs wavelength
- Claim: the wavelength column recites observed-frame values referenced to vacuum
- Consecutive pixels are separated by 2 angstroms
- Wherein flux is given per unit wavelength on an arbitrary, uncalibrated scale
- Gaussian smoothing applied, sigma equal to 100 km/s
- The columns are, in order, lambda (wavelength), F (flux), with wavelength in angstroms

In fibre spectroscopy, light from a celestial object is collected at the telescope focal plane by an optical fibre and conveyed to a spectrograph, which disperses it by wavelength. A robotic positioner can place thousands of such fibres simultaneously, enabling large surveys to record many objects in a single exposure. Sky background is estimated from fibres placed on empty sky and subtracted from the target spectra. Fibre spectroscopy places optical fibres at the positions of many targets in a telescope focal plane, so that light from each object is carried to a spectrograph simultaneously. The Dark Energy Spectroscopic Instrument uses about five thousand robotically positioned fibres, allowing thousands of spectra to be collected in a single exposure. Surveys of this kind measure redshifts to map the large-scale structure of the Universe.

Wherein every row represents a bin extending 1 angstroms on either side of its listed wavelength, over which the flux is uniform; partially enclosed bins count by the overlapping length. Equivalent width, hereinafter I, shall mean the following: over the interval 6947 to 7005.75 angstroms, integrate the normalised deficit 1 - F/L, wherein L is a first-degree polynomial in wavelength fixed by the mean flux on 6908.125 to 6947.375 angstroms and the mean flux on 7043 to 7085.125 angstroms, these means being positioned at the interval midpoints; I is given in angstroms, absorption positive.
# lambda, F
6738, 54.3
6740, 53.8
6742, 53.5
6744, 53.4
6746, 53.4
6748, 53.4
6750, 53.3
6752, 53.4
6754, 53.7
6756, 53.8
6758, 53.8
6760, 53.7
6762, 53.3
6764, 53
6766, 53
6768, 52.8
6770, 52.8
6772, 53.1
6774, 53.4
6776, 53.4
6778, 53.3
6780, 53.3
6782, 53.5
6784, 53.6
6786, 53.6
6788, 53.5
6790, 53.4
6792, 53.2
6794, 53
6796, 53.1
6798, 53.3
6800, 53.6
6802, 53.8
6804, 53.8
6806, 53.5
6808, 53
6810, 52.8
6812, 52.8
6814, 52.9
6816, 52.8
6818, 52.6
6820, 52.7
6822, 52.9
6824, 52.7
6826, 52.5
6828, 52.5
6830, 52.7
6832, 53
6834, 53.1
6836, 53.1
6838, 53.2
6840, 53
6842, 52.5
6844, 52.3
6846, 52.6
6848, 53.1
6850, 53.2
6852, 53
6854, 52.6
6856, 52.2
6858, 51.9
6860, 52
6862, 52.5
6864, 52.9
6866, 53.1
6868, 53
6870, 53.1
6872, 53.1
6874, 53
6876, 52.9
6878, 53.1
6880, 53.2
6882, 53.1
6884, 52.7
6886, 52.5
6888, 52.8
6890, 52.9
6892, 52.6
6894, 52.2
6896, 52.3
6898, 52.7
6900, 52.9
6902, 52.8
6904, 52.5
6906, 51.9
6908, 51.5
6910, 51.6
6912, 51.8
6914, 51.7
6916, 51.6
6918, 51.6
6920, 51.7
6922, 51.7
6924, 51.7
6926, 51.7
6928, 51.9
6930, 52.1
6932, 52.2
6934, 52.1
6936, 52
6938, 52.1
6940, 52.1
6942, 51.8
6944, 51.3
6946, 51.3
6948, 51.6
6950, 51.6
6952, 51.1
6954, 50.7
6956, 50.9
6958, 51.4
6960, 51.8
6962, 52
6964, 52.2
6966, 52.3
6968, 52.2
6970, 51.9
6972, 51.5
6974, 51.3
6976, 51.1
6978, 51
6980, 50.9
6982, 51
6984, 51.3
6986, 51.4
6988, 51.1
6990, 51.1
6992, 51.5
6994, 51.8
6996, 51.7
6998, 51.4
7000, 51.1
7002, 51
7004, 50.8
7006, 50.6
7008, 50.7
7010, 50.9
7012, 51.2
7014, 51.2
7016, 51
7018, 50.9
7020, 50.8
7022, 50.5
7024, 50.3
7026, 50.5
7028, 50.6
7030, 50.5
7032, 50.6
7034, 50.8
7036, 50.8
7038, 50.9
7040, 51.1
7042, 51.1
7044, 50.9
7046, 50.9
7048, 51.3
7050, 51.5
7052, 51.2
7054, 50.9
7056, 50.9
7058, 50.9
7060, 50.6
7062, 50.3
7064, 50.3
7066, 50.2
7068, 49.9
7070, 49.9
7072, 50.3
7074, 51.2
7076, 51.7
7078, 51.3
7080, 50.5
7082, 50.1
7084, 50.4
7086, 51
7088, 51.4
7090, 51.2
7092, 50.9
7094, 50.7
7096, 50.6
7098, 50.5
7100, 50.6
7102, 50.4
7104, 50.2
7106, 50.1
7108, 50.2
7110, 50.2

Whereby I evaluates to 0.0 angstroms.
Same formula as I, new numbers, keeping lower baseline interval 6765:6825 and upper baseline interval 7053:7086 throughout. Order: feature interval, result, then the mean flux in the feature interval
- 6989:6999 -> 0.0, 51.5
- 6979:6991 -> 0.1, 51.1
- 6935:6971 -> 0.0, 51.7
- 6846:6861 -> 0.0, 52.6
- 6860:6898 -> -0.3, 52.8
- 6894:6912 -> 0.0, 52.2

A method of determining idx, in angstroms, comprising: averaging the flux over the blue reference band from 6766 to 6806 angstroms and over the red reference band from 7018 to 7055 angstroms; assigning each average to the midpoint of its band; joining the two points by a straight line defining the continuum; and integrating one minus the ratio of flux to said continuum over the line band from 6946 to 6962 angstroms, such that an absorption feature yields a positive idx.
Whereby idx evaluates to 0.1 angstroms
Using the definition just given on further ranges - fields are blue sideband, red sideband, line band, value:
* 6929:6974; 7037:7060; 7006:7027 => 0.2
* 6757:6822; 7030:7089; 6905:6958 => 0.3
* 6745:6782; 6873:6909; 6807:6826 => 0.1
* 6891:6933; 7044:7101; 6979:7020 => 0.2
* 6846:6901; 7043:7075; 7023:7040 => 0.1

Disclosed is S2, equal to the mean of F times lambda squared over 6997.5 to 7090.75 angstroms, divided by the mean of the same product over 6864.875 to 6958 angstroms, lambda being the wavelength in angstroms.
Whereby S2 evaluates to 1.01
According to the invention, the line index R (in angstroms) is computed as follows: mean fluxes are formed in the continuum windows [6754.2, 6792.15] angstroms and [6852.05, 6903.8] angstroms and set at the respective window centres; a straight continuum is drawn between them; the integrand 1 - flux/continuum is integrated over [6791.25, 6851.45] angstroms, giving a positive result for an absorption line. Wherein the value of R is 0.1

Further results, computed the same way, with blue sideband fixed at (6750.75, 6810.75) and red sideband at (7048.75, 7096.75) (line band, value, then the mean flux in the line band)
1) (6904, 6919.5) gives 0.1 angstroms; 51.7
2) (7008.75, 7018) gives 0.0 angstroms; 51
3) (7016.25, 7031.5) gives 0.2 angstroms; 50.6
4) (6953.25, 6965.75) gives 0.0 angstroms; 51.6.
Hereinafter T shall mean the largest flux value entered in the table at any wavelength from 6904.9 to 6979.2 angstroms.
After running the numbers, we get 52.3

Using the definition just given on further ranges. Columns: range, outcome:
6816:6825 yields 52.9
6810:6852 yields 53.2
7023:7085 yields 51.7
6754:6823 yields 53.8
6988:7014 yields 51.8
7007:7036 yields 51.2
